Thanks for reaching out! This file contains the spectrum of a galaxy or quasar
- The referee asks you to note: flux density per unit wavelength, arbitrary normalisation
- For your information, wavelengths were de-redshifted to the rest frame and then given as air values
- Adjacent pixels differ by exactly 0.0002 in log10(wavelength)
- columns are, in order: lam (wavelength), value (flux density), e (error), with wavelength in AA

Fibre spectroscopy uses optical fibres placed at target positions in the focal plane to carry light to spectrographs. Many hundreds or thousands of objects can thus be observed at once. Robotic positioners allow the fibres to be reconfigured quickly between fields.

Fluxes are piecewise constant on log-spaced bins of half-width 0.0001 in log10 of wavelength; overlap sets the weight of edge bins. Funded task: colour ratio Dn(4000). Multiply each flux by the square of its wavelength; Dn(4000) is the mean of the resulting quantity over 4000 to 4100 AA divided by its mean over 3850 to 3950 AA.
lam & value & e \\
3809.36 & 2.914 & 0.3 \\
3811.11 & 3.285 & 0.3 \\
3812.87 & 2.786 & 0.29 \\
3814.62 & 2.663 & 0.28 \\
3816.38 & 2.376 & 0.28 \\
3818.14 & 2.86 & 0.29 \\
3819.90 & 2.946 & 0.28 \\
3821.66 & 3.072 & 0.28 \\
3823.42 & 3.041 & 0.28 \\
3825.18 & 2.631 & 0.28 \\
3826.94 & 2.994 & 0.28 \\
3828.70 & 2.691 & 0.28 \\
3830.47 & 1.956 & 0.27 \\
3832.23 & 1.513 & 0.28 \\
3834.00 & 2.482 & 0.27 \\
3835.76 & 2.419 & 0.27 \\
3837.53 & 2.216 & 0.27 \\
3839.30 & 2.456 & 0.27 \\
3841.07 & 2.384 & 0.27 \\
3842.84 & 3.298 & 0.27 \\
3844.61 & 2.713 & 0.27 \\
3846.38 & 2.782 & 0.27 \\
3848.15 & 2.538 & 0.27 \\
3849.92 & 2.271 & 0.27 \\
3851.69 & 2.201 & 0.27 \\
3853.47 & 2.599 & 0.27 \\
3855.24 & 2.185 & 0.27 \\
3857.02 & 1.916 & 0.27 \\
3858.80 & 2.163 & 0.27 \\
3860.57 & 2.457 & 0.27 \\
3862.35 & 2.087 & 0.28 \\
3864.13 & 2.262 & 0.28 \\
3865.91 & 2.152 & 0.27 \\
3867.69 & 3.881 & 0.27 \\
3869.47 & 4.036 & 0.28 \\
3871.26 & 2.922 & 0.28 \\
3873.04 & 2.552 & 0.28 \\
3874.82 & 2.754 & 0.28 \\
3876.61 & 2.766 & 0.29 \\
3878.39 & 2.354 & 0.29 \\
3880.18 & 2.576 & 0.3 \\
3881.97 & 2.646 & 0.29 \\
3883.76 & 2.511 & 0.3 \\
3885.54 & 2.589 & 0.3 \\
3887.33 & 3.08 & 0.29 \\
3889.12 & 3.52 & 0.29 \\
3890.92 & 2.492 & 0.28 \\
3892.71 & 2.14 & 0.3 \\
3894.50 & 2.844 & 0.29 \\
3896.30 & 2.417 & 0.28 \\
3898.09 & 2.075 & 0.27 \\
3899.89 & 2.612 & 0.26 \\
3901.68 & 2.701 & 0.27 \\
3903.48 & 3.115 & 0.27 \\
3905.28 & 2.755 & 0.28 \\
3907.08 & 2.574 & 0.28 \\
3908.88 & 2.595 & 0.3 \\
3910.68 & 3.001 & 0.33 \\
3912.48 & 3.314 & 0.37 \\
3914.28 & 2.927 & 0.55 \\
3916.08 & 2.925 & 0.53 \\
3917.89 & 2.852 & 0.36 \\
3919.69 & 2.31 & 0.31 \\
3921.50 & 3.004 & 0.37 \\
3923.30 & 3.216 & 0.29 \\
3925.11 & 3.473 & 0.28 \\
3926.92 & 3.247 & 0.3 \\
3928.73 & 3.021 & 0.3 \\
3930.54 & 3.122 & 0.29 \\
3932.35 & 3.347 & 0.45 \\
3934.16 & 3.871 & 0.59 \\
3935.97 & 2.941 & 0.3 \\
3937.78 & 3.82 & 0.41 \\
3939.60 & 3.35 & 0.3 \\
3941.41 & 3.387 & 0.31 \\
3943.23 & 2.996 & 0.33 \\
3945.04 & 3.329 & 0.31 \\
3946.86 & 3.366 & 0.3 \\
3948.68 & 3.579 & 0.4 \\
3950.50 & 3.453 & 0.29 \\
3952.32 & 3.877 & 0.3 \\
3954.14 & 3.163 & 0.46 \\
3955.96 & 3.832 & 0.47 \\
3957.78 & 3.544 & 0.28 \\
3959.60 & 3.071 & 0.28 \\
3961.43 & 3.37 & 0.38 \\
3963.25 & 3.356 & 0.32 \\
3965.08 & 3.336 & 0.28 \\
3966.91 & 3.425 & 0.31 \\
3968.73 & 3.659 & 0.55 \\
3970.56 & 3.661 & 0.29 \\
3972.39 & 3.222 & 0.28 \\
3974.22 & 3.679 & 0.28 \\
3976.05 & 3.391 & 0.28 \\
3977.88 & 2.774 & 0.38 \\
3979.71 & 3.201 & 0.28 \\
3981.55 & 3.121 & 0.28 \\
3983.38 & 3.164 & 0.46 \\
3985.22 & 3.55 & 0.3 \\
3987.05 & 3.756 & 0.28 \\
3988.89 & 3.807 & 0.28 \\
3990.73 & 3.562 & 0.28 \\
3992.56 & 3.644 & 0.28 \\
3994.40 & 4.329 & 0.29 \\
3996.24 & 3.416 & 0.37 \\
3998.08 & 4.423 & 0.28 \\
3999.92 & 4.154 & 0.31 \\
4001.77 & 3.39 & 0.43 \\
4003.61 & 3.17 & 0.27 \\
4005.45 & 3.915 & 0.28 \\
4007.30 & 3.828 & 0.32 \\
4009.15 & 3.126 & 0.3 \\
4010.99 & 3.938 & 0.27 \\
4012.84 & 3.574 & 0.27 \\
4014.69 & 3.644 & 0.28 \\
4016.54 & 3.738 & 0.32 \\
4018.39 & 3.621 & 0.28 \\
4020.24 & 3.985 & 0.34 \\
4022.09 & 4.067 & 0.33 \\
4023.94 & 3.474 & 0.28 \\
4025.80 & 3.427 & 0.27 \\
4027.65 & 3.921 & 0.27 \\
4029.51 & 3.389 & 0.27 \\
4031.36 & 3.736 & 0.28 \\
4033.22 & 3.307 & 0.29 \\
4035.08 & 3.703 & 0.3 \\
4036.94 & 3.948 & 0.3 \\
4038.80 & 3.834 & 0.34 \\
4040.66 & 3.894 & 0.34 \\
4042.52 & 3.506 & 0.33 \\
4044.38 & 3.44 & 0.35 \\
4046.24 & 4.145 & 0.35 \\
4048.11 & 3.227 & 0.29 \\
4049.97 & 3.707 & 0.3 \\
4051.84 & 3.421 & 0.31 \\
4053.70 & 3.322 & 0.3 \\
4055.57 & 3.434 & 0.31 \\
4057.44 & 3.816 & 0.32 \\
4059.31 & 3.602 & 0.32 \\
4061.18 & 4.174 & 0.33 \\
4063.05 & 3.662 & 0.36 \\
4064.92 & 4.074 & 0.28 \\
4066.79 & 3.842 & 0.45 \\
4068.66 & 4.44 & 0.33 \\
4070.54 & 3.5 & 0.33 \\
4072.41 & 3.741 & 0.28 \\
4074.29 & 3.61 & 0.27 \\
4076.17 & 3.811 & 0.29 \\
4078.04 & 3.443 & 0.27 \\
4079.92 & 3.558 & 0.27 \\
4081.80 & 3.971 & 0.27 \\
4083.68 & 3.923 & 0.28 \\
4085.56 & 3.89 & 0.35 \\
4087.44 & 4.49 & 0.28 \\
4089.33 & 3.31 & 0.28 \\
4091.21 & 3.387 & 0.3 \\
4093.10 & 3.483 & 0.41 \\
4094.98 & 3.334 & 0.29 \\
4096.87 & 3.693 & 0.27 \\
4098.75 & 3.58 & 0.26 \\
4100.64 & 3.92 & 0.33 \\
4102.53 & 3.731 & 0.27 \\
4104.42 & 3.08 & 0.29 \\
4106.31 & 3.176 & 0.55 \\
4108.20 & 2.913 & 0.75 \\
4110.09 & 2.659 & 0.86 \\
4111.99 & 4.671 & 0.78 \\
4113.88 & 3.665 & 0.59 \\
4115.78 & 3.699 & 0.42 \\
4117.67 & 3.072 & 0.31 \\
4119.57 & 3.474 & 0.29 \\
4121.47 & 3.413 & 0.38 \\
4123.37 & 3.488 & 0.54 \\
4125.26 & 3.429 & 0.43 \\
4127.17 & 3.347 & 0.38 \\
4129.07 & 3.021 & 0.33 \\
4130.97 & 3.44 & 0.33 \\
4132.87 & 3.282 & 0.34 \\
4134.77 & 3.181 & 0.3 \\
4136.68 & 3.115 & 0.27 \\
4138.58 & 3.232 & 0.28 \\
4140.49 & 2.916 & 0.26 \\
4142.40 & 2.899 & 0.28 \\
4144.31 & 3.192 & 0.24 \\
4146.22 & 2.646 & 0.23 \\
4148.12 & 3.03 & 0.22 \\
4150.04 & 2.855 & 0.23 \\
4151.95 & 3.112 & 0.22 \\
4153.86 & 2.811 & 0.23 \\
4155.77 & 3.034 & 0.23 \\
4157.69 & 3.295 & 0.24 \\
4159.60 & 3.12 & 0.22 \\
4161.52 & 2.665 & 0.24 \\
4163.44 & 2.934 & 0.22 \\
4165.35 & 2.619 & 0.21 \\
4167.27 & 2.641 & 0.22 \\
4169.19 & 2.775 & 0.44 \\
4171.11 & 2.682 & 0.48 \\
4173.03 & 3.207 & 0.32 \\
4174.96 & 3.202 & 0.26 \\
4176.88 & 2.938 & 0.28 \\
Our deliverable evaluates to 1.39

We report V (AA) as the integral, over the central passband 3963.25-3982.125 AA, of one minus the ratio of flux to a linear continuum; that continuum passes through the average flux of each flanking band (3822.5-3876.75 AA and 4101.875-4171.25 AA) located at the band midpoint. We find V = -3.6 AA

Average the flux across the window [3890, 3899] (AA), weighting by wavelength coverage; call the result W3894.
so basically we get 2.39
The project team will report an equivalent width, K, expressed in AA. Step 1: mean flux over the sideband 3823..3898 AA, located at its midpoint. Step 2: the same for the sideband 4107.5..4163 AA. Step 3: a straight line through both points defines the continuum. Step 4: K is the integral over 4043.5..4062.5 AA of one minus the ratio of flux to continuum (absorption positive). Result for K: -3.9 AA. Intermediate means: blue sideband 2.58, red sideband 3.19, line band 3.63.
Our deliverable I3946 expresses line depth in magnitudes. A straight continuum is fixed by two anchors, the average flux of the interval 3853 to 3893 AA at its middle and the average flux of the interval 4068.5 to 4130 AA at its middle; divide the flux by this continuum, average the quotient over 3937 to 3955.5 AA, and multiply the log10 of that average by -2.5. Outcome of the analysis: -0.17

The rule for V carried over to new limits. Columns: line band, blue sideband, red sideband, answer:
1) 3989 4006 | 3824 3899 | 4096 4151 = -4.79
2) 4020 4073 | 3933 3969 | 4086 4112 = -3.64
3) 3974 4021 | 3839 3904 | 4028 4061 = -3.52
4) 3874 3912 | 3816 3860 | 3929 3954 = 3.85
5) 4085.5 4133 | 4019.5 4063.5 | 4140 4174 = -3.76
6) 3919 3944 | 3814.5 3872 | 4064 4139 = -2.73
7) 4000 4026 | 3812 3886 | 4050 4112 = -2.54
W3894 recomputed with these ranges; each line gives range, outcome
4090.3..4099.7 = 3.5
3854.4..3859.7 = 2.09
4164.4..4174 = 2.78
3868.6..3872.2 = 3.46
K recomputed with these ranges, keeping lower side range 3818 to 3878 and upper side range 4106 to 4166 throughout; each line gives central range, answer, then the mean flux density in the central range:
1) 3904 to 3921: -0.6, 2.82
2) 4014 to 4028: -3.8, 3.73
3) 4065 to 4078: -3.3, 3.82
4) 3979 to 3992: -2.7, 3.46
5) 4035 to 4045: -2.5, 3.73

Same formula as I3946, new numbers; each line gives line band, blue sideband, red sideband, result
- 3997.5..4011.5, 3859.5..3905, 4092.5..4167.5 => -0.249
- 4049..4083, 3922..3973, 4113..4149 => -0.136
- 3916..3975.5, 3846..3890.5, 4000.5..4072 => -0.073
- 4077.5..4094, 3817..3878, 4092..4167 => -0.188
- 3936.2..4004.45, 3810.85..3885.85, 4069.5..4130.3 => -0.144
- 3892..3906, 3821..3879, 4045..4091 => 0.099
